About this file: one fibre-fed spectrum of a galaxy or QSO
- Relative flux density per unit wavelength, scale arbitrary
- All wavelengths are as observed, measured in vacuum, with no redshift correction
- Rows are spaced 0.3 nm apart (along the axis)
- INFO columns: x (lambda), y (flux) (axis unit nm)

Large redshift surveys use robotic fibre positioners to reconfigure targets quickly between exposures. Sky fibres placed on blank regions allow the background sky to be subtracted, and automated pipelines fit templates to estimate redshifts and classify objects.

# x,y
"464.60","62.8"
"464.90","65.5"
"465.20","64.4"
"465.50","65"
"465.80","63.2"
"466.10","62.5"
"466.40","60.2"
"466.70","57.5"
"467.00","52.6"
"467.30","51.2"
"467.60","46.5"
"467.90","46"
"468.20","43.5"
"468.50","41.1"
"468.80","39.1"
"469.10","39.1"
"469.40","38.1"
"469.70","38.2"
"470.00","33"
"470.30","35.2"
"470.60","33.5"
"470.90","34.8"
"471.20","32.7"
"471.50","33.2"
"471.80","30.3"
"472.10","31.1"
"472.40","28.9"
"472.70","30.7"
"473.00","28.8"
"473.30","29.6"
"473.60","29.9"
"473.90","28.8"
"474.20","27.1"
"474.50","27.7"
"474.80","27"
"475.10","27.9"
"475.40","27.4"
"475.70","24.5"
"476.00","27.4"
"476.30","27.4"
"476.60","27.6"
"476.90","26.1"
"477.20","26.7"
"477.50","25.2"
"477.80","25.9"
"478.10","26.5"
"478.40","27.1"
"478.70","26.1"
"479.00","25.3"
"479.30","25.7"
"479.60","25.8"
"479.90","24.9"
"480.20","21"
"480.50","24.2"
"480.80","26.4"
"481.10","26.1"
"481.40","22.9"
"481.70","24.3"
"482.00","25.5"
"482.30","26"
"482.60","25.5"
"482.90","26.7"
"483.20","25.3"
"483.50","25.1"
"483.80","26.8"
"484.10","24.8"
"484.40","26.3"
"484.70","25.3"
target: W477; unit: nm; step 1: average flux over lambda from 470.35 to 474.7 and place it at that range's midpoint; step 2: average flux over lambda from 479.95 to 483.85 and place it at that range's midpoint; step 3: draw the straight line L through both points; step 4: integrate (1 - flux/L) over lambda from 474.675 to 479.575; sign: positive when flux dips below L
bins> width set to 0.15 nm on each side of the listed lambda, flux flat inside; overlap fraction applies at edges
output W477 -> 0.24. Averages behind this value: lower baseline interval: 30.6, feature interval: 26.5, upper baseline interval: 25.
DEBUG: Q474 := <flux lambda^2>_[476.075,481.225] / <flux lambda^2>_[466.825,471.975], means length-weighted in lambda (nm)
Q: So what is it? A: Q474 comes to 0.68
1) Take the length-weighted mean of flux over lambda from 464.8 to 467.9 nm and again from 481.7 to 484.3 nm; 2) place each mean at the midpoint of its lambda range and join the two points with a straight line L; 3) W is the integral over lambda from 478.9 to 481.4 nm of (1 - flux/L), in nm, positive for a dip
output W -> 0.51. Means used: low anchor 58.1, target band 24.8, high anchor 25.6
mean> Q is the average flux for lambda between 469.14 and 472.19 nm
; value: 34.3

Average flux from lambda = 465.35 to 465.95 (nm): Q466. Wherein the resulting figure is 64.1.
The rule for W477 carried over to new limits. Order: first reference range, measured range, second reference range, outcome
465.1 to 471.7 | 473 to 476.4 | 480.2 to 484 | 0.798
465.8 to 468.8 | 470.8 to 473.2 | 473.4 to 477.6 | 0.402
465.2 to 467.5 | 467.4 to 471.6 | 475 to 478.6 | 0.937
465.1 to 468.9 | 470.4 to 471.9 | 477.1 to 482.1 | 0.375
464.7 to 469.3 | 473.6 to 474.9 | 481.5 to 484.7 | 0.408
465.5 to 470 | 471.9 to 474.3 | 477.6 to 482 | 0.548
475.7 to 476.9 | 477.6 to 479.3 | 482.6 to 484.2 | 0.029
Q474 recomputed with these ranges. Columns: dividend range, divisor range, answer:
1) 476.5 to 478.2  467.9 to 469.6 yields 0.67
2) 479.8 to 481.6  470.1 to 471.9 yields 0.76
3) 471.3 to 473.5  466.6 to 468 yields 0.61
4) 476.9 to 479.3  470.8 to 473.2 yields 0.86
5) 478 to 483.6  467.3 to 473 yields 0.72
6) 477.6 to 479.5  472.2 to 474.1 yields 0.91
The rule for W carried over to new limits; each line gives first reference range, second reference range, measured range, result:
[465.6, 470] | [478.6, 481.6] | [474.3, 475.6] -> 0.271 nm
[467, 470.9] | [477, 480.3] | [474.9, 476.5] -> 0.169 nm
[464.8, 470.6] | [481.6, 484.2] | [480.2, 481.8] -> 0.228 nm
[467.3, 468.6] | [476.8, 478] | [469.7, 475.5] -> 0.825 nm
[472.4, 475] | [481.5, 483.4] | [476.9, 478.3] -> 0.059 nm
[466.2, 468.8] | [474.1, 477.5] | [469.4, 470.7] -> 0.219 nm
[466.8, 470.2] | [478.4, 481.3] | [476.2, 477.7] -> 0.155 nm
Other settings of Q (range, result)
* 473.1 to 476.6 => 27.7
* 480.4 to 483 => 25.3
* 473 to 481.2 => 26.5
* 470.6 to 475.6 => 29.8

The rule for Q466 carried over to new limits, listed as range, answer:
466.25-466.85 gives 58.8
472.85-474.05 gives 29.3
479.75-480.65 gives 23.4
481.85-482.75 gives 25.7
